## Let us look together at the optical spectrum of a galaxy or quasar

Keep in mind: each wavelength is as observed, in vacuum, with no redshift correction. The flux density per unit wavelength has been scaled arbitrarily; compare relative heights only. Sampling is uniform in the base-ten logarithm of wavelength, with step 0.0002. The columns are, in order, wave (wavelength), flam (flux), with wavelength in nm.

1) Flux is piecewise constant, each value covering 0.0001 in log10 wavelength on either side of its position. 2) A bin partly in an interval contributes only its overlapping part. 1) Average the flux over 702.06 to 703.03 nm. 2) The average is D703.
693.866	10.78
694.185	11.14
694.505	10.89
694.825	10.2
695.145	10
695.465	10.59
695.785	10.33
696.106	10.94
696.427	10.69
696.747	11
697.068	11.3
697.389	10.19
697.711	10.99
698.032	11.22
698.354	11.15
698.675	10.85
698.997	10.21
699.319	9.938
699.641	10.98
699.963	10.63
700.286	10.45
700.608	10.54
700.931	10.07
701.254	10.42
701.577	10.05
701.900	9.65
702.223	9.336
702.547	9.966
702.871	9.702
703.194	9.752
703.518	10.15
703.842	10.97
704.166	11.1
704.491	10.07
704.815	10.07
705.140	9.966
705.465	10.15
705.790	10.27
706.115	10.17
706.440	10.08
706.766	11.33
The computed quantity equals 9.66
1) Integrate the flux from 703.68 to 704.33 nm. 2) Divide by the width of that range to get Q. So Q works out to 11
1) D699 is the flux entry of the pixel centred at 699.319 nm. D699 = 9.938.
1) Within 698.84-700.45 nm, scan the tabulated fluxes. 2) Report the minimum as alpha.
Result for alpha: 9.938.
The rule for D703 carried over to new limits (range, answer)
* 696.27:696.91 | 10.9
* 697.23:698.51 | 10.9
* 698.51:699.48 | 10.3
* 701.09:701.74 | 10.2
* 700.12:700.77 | 10.5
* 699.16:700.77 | 10.5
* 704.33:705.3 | 10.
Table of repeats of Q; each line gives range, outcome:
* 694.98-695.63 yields 10.3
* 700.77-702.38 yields 9.91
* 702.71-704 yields 10.1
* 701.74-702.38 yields 9.5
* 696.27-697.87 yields 10.8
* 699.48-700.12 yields 10.8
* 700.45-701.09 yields 10.3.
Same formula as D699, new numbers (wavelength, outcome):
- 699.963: 10.63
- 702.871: 9.702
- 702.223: 9.336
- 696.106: 10.94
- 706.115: 10.17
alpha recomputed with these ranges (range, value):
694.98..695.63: 10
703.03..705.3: 9.752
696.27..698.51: 10.19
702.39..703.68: 9.702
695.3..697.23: 10.33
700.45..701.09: 10.07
